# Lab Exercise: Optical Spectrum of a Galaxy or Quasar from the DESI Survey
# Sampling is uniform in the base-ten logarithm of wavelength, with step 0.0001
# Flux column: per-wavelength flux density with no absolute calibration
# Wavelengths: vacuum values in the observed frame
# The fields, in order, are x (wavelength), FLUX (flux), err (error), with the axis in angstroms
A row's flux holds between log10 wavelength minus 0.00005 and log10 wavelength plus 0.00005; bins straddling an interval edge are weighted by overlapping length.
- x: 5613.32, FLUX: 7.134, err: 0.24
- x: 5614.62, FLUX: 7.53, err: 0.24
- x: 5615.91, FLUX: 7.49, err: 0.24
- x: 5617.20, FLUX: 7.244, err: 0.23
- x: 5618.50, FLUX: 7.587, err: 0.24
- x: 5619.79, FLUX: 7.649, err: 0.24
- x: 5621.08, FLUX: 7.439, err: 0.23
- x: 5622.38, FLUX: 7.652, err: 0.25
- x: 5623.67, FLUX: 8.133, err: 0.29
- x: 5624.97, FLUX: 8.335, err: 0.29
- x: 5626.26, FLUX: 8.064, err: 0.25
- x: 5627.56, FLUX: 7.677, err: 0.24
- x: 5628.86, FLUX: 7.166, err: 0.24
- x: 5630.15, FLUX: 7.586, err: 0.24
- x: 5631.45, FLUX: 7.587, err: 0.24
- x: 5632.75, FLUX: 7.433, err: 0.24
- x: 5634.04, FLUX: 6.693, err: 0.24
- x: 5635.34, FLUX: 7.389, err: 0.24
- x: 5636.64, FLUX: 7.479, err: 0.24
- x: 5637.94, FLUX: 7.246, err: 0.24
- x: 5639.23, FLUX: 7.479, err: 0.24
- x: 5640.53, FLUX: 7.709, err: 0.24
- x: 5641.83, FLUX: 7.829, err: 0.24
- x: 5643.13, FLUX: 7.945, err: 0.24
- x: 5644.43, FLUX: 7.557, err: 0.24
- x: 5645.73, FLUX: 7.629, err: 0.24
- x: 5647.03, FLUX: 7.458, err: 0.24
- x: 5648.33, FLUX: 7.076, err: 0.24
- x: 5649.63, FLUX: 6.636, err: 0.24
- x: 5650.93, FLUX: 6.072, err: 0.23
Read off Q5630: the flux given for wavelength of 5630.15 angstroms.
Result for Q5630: 7.586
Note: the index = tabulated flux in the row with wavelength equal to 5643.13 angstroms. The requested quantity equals 7.945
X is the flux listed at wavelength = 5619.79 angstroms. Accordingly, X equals 7.649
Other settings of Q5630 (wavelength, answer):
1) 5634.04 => 6.693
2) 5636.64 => 7.479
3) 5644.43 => 7.557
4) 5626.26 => 8.064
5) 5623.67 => 8.133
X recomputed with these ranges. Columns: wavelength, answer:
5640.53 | 7.709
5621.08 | 7.439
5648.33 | 7.076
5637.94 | 7.246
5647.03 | 7.458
